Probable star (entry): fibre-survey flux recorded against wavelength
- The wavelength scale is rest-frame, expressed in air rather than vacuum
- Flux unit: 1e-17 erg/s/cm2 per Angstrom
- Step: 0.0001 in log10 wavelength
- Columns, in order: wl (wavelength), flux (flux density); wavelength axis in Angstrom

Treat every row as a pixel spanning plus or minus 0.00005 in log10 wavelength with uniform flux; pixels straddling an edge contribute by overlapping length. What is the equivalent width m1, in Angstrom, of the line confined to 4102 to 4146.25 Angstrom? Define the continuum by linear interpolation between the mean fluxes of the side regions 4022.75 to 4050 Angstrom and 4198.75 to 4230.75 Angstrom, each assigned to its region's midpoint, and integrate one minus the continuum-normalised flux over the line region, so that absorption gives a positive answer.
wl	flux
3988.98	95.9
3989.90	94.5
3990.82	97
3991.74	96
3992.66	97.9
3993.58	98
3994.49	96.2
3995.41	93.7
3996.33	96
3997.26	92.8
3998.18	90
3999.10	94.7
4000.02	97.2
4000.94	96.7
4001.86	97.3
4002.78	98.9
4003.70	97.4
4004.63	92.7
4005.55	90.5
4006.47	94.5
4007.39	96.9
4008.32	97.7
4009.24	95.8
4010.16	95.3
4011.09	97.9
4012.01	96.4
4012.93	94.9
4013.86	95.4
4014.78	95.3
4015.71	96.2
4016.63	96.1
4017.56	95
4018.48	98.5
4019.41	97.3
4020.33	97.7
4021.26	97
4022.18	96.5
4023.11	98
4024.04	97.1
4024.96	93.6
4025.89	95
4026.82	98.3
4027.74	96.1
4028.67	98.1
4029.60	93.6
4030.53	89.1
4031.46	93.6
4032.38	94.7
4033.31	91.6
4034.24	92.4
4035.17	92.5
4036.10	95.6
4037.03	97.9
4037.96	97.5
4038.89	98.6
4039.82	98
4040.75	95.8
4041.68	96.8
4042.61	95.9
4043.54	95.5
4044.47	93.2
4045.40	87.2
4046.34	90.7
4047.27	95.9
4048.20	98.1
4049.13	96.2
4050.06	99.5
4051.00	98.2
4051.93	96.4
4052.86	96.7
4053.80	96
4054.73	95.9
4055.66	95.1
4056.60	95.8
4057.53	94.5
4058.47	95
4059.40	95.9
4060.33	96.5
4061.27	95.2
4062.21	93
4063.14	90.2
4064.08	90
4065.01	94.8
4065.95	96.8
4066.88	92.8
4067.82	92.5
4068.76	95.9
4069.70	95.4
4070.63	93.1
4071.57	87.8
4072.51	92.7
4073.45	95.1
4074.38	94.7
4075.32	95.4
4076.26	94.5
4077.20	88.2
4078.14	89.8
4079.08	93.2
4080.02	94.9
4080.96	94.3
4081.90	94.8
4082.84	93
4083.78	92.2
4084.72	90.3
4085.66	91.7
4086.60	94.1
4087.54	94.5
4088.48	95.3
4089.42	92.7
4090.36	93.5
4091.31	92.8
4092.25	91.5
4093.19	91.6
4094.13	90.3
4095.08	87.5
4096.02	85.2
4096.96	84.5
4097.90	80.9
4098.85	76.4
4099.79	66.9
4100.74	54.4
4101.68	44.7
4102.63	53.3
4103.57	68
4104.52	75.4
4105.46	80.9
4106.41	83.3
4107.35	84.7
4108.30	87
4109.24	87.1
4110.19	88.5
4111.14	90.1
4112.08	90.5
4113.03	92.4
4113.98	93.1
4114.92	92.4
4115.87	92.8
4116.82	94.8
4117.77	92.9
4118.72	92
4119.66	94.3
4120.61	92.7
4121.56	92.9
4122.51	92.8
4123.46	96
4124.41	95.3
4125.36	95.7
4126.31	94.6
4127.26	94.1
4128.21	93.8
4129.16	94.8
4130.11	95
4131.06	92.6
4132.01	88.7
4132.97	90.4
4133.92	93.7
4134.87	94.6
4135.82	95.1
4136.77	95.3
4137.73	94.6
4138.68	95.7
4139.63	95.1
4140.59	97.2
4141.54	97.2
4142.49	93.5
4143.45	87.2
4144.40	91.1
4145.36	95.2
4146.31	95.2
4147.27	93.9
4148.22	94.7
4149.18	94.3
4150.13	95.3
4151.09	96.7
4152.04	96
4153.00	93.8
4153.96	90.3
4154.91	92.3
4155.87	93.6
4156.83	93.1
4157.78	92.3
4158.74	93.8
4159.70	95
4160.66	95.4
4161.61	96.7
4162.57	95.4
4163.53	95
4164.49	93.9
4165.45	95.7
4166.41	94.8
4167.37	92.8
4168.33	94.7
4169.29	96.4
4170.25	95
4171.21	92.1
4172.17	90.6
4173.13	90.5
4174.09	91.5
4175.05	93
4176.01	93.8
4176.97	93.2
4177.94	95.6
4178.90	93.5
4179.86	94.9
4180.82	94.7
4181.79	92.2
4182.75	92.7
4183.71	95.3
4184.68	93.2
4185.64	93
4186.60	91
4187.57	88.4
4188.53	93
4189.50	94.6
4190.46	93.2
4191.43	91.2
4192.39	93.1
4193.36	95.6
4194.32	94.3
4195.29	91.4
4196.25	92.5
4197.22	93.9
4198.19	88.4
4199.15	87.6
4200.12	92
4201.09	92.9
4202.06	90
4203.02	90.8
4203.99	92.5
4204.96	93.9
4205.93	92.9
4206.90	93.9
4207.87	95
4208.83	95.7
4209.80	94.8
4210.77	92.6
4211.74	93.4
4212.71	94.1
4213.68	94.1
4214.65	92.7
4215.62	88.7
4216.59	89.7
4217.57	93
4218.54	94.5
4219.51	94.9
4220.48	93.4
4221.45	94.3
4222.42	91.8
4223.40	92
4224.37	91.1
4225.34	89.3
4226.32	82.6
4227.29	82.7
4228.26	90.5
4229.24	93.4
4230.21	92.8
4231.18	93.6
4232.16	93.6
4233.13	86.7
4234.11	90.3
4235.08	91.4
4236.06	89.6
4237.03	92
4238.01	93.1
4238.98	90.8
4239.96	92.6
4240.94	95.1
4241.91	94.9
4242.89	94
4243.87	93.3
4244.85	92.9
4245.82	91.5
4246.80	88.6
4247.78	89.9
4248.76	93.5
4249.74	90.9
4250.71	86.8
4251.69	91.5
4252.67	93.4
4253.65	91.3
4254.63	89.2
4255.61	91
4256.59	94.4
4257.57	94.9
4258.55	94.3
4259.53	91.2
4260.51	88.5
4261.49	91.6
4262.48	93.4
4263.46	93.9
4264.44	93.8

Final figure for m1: 1.43 Angstrom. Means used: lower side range 95.1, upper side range 91.9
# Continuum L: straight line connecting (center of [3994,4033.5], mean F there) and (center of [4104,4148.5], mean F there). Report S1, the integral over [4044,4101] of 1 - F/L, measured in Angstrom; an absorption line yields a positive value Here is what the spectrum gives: 1.1 Angstrom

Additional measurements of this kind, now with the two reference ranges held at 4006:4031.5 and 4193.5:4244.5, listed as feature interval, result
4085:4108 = 3.15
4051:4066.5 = 0.04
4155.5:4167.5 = -0.17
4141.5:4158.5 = -0.03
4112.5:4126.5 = 0.06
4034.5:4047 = 0.07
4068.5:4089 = 0.35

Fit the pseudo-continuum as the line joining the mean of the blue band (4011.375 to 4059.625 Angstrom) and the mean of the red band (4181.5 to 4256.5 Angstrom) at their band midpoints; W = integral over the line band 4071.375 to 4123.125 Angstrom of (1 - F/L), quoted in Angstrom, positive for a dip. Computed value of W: 3.79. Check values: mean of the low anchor 95.6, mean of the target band 87.5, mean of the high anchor 92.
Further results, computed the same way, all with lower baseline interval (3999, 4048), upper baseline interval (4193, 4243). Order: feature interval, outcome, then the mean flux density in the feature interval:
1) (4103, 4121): 1.17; 87.9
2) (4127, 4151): -0.13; 94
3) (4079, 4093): 0.18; 93.2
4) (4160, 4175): -0.17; 94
